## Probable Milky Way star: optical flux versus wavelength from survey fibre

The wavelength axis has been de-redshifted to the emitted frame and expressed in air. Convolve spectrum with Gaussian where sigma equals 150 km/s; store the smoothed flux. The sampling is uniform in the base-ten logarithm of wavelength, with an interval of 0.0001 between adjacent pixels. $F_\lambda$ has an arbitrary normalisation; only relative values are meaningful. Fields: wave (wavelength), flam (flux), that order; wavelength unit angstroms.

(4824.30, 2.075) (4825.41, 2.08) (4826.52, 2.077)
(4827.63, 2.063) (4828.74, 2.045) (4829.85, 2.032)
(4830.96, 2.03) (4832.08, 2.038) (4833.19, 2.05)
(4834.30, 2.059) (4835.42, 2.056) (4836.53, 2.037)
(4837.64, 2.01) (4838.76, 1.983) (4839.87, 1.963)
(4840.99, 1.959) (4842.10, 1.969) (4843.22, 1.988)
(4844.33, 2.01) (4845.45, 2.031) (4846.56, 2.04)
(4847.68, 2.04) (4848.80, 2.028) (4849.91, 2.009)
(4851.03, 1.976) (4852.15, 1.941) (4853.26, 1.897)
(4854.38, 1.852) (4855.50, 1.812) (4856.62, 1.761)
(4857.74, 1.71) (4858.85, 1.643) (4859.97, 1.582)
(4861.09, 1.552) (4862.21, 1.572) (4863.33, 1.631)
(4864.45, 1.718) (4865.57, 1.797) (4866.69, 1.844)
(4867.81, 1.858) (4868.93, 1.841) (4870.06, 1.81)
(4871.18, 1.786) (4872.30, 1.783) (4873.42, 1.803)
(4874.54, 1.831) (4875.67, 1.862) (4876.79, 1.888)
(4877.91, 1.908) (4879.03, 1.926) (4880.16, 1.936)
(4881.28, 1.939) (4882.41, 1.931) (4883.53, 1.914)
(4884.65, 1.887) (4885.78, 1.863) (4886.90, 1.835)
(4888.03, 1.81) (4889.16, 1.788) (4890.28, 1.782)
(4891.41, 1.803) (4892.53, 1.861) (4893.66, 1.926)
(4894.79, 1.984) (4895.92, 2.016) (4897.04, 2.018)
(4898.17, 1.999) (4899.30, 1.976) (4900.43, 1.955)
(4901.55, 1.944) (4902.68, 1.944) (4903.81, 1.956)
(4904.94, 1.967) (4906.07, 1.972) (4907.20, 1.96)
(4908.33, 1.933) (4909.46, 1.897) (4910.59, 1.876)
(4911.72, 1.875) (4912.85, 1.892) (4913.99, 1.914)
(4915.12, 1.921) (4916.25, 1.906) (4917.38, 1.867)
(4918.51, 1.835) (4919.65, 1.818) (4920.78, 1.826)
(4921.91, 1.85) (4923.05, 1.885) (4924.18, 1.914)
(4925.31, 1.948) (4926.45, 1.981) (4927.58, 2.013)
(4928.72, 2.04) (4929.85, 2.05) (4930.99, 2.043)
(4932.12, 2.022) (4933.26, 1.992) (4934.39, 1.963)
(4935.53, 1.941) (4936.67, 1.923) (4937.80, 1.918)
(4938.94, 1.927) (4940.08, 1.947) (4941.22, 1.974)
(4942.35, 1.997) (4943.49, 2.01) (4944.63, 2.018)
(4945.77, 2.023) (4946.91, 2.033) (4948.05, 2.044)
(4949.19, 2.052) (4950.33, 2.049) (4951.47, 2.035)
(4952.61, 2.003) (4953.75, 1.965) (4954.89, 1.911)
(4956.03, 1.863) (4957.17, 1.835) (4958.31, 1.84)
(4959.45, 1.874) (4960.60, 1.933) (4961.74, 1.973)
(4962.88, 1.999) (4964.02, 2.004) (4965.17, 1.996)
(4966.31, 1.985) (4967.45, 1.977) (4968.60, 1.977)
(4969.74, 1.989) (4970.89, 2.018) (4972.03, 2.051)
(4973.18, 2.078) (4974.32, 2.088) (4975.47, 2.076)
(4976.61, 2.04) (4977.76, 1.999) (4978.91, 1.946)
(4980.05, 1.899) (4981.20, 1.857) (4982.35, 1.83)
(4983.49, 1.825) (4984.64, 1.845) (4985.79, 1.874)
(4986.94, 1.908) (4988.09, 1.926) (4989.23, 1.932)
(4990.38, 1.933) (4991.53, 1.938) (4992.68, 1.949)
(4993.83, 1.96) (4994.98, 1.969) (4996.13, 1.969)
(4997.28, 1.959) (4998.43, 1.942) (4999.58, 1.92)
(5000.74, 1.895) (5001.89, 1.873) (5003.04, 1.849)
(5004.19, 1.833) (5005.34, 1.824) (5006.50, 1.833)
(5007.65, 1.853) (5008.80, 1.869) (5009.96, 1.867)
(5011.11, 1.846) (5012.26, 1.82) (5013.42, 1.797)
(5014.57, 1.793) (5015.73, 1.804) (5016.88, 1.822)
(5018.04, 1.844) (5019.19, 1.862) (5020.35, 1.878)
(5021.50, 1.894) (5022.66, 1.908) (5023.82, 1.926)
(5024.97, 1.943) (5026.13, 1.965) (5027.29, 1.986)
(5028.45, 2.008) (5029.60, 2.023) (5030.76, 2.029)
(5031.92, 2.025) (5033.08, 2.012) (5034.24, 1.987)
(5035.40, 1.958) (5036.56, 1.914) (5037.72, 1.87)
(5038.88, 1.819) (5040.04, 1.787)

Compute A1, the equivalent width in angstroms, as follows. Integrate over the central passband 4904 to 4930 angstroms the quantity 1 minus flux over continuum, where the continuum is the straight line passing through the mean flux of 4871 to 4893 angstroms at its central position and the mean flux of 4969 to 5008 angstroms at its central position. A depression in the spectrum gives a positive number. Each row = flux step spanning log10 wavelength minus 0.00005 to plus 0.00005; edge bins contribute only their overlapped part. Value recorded -0.5 angstroms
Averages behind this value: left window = 1.86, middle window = 1.92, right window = 1.93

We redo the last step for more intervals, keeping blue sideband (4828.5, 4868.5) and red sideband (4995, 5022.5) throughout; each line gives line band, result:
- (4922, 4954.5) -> -1.8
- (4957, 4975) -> -1.0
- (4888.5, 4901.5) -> -0.2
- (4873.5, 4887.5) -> 0.0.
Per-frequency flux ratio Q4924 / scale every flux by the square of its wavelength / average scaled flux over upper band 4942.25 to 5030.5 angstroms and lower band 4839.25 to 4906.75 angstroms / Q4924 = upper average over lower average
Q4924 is 1.08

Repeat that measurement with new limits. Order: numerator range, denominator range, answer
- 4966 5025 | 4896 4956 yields 1.01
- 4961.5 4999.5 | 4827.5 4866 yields 1.08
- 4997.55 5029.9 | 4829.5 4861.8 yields 1.04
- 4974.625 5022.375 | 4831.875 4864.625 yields 1.06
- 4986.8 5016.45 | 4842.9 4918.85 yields 1.06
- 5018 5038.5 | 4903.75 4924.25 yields 1.08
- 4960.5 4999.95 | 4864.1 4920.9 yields 1.08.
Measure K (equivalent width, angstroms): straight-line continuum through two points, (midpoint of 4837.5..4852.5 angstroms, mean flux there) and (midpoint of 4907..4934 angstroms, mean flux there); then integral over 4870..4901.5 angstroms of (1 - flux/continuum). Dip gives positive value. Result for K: 1.13 angstroms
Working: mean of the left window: 2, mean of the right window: 1.93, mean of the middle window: 1.89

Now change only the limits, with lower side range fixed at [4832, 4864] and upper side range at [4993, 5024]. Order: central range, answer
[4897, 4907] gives -0.40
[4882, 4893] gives 0.28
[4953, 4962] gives -0.08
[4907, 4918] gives -0.07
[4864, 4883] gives 0.45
